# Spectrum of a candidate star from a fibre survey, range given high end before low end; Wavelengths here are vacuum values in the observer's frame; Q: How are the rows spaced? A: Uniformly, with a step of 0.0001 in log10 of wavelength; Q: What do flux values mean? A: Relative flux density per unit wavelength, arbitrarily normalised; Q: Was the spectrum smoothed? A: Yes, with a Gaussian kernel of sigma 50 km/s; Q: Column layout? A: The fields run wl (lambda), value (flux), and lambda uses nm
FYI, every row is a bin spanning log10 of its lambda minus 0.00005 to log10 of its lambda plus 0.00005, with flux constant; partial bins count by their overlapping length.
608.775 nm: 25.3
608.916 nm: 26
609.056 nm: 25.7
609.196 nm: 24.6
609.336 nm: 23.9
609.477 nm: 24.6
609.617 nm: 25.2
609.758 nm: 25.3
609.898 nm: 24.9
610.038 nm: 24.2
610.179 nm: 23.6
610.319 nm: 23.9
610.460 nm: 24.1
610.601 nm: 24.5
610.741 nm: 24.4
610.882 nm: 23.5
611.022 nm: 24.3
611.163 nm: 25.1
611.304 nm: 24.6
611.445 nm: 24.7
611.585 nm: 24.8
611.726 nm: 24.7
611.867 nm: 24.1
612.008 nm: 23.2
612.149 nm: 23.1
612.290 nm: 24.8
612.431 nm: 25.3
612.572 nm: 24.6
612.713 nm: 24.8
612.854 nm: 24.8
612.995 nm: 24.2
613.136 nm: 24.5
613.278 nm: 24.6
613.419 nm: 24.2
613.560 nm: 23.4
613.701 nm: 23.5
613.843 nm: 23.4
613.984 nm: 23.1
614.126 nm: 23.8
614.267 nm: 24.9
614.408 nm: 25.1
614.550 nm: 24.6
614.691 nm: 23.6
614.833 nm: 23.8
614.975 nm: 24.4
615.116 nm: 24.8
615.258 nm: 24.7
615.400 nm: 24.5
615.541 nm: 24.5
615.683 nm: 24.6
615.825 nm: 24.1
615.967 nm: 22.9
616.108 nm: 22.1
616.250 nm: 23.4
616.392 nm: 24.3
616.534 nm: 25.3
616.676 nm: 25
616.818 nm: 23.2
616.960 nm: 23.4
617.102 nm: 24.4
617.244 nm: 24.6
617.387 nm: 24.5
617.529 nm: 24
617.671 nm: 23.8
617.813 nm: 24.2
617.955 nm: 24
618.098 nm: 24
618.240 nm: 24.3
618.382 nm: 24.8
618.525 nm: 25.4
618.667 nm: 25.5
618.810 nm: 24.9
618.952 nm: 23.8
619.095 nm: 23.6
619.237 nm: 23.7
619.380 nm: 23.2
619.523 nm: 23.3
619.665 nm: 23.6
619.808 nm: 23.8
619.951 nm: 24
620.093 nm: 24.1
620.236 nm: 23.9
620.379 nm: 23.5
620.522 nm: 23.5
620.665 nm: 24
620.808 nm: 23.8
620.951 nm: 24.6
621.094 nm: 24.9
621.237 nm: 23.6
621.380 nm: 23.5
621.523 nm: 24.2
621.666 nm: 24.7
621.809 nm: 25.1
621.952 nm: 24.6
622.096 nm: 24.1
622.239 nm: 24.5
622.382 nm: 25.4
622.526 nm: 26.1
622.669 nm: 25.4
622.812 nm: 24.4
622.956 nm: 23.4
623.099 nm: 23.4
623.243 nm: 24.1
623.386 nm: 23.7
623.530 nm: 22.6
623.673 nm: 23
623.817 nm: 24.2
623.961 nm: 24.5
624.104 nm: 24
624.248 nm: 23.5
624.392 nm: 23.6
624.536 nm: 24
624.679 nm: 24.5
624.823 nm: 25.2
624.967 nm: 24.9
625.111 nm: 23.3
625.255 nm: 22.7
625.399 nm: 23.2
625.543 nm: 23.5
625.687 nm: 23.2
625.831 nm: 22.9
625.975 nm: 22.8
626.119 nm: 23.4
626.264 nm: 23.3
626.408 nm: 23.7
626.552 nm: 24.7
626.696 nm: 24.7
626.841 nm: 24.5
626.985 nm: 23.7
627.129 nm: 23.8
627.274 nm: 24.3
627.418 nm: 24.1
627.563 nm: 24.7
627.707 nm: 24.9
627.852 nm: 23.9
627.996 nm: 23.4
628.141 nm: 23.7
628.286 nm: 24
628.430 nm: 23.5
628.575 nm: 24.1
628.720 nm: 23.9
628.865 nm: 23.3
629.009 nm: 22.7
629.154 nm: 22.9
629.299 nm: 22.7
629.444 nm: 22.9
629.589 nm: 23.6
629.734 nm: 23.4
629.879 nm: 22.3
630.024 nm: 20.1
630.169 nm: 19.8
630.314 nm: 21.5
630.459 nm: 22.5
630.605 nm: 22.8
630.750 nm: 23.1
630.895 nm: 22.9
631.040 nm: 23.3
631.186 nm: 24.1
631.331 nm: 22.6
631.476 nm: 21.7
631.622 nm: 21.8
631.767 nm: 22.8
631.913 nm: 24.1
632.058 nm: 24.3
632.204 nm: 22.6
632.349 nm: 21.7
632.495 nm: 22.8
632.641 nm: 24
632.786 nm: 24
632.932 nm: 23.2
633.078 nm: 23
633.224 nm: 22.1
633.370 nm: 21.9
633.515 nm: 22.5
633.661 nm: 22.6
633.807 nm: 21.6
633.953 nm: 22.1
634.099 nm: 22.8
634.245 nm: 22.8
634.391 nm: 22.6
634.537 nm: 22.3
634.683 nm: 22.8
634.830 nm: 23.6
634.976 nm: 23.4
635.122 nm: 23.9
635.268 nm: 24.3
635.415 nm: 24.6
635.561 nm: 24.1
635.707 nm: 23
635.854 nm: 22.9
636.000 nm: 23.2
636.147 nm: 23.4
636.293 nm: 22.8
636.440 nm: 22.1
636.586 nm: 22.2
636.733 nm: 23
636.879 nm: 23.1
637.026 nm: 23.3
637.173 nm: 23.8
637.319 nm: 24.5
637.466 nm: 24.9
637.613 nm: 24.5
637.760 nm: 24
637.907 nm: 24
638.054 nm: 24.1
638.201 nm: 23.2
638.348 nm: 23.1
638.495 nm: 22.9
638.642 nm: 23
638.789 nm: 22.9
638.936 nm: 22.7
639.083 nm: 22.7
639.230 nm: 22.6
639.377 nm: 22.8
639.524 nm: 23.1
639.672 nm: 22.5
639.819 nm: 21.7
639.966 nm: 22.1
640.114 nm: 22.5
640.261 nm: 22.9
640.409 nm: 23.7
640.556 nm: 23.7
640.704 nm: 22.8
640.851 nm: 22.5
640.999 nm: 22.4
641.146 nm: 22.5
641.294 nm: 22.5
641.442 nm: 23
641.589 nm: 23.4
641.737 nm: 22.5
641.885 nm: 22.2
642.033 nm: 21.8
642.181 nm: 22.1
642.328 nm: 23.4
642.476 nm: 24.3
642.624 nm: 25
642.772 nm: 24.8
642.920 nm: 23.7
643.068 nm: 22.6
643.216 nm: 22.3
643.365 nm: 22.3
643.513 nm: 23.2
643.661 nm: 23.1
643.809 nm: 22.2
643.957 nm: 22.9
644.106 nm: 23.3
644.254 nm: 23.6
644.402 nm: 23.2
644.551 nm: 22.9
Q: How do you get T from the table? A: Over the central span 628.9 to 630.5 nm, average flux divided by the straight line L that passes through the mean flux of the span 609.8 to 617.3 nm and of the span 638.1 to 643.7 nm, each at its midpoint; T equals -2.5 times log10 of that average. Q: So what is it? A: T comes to 0.057 mag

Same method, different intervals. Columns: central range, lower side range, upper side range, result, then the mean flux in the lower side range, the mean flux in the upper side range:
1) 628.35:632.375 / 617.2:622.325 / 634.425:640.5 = 0.039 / 24.2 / 23.2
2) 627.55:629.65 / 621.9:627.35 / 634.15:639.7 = 0.007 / 24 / 23.3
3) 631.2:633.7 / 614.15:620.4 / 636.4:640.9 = 0.028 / 24.1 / 23.1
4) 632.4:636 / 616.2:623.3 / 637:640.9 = 0.020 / 24.2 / 23.2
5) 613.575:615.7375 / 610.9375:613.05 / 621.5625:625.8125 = 0.009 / 24.5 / 24.1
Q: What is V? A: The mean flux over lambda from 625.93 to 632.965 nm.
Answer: 23.2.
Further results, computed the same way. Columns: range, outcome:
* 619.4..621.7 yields 23.9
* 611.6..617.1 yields 24.1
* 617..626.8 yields 24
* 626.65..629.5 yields 23.8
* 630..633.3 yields 22.7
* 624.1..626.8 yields 23.7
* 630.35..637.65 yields 23.1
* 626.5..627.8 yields 24.4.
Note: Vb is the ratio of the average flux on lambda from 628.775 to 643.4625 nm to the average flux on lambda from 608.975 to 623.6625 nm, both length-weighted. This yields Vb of 0.95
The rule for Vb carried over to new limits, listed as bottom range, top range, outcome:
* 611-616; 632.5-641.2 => 0.95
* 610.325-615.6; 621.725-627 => 0.99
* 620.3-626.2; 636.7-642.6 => 0.96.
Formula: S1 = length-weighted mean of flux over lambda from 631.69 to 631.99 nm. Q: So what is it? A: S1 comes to 23.5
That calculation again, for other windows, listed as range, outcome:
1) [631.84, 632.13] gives 24.2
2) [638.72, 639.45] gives 22.8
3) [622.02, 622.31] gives 24.3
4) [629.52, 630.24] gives 21.8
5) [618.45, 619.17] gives 24.6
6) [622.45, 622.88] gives 25.3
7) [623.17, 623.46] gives 23.9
